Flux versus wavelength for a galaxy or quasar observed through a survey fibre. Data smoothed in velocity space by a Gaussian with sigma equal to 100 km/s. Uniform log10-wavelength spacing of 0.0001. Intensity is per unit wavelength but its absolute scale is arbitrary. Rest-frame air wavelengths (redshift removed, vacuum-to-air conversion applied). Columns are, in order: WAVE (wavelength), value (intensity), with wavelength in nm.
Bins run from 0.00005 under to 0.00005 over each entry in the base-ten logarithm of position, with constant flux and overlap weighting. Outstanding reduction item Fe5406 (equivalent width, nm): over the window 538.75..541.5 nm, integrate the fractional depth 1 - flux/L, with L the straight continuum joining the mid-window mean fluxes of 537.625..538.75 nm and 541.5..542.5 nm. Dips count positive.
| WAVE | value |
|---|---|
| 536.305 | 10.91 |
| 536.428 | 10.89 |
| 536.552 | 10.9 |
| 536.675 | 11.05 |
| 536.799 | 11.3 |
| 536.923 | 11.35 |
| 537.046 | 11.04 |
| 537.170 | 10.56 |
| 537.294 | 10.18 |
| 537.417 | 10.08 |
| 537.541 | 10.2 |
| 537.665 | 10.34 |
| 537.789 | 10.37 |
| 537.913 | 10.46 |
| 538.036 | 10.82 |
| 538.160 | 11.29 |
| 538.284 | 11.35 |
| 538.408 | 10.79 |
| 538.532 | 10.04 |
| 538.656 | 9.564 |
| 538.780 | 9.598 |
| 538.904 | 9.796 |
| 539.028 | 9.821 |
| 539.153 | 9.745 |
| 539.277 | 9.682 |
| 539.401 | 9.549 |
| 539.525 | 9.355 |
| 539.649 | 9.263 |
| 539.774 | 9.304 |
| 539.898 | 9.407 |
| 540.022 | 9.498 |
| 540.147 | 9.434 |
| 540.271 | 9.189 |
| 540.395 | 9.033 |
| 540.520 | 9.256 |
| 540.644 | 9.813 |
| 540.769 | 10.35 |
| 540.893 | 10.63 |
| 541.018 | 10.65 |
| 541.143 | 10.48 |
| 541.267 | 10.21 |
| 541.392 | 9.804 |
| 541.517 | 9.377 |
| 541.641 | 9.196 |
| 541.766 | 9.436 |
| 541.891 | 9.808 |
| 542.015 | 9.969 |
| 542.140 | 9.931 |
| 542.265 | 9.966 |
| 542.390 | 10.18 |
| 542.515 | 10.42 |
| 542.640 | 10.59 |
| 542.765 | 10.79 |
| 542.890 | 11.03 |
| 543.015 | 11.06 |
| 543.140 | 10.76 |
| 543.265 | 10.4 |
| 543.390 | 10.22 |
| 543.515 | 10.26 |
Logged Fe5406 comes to 0.12 nm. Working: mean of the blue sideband 10.5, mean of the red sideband 9.79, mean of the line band 9.71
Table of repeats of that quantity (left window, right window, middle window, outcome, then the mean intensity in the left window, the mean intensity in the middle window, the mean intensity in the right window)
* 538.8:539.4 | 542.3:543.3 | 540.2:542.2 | 0.08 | 9.72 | 9.82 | 10.6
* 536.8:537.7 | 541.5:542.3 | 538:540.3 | 0.08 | 10.6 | 9.86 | 9.68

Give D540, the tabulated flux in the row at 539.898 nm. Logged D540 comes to 9.407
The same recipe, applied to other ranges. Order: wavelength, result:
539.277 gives 9.682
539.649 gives 9.263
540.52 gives 9.256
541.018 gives 10.65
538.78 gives 9.598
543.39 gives 10.22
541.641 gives 9.196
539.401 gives 9.549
